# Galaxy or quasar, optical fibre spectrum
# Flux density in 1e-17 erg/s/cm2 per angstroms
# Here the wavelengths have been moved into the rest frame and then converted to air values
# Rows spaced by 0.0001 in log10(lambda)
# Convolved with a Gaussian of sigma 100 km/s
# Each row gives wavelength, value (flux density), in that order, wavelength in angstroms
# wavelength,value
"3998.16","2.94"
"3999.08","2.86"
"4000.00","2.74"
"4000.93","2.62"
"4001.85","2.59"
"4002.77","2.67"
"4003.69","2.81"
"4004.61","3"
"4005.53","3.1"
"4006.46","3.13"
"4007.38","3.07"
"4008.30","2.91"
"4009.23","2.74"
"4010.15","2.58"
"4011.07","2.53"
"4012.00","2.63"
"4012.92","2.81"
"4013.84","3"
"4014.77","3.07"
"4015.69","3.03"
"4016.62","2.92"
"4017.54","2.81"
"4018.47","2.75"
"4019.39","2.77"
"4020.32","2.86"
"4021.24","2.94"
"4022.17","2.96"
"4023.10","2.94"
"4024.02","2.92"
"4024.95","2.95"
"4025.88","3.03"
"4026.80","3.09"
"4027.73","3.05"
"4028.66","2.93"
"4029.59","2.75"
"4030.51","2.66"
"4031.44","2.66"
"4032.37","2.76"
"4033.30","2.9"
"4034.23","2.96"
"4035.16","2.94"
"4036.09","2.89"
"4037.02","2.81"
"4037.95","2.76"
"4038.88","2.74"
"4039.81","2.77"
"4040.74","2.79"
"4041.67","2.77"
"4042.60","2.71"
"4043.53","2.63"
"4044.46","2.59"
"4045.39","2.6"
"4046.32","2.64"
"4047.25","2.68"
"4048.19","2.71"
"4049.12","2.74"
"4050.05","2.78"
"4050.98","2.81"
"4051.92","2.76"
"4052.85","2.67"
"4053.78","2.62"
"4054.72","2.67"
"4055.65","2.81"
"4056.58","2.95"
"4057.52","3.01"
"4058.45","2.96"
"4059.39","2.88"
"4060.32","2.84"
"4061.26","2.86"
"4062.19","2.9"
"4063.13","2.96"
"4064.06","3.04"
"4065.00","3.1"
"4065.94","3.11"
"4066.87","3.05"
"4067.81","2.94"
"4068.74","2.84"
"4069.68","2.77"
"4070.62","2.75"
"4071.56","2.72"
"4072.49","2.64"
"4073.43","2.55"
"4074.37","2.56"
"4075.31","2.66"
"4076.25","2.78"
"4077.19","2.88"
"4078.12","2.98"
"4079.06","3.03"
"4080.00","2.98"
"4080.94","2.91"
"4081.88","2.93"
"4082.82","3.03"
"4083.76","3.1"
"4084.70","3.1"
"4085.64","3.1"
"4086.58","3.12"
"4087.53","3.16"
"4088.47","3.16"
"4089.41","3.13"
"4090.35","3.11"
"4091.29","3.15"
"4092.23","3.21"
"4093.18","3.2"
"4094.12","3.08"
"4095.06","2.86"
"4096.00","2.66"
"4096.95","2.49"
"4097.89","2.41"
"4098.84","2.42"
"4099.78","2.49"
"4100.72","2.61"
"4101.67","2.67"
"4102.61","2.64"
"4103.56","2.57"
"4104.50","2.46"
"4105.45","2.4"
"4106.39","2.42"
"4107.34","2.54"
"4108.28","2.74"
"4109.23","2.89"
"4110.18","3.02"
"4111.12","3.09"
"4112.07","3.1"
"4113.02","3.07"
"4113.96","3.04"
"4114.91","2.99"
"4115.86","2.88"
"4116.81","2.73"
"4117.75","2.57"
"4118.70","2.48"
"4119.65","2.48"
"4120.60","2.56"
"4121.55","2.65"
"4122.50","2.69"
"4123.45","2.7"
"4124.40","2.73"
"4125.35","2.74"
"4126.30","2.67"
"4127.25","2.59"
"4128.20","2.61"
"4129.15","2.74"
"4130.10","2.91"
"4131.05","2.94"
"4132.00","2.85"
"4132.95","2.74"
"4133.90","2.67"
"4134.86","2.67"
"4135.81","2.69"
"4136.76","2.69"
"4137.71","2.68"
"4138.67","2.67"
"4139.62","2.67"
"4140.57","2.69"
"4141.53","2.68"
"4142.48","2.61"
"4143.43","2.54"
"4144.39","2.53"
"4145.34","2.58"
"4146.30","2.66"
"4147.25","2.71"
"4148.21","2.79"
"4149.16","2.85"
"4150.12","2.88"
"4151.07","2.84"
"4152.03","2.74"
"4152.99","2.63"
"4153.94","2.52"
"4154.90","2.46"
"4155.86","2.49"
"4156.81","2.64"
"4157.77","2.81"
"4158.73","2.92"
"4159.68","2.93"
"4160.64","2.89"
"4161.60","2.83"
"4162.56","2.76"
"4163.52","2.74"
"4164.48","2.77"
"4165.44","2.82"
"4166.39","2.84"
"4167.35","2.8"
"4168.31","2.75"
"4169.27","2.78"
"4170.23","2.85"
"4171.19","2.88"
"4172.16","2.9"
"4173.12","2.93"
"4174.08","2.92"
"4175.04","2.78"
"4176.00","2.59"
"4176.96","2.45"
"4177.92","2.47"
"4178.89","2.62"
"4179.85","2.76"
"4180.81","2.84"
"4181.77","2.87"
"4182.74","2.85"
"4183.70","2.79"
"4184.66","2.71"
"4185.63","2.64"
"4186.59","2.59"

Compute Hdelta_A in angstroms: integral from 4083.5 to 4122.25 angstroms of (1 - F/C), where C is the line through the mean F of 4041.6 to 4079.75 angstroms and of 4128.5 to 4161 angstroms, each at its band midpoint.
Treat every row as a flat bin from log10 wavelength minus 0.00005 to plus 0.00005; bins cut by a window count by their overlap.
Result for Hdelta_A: -0.8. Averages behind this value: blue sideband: 2.81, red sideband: 2.71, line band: 2.82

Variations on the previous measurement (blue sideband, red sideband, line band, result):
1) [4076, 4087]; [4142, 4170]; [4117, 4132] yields 0.88 angstroms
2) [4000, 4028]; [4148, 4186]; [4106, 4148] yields 0.94 angstroms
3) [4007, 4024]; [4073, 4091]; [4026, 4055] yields 1.22 angstroms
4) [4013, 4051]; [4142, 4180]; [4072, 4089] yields -0.81 angstroms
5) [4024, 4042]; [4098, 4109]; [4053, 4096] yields -4.24 angstroms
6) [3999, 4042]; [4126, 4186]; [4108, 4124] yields -0.22 angstroms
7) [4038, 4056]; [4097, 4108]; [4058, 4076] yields -1.41 angstroms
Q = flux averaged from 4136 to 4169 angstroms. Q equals 2.72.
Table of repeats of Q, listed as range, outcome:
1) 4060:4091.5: 2.94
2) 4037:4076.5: 2.79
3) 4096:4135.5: 2.7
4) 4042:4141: 2.8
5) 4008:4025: 2.85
